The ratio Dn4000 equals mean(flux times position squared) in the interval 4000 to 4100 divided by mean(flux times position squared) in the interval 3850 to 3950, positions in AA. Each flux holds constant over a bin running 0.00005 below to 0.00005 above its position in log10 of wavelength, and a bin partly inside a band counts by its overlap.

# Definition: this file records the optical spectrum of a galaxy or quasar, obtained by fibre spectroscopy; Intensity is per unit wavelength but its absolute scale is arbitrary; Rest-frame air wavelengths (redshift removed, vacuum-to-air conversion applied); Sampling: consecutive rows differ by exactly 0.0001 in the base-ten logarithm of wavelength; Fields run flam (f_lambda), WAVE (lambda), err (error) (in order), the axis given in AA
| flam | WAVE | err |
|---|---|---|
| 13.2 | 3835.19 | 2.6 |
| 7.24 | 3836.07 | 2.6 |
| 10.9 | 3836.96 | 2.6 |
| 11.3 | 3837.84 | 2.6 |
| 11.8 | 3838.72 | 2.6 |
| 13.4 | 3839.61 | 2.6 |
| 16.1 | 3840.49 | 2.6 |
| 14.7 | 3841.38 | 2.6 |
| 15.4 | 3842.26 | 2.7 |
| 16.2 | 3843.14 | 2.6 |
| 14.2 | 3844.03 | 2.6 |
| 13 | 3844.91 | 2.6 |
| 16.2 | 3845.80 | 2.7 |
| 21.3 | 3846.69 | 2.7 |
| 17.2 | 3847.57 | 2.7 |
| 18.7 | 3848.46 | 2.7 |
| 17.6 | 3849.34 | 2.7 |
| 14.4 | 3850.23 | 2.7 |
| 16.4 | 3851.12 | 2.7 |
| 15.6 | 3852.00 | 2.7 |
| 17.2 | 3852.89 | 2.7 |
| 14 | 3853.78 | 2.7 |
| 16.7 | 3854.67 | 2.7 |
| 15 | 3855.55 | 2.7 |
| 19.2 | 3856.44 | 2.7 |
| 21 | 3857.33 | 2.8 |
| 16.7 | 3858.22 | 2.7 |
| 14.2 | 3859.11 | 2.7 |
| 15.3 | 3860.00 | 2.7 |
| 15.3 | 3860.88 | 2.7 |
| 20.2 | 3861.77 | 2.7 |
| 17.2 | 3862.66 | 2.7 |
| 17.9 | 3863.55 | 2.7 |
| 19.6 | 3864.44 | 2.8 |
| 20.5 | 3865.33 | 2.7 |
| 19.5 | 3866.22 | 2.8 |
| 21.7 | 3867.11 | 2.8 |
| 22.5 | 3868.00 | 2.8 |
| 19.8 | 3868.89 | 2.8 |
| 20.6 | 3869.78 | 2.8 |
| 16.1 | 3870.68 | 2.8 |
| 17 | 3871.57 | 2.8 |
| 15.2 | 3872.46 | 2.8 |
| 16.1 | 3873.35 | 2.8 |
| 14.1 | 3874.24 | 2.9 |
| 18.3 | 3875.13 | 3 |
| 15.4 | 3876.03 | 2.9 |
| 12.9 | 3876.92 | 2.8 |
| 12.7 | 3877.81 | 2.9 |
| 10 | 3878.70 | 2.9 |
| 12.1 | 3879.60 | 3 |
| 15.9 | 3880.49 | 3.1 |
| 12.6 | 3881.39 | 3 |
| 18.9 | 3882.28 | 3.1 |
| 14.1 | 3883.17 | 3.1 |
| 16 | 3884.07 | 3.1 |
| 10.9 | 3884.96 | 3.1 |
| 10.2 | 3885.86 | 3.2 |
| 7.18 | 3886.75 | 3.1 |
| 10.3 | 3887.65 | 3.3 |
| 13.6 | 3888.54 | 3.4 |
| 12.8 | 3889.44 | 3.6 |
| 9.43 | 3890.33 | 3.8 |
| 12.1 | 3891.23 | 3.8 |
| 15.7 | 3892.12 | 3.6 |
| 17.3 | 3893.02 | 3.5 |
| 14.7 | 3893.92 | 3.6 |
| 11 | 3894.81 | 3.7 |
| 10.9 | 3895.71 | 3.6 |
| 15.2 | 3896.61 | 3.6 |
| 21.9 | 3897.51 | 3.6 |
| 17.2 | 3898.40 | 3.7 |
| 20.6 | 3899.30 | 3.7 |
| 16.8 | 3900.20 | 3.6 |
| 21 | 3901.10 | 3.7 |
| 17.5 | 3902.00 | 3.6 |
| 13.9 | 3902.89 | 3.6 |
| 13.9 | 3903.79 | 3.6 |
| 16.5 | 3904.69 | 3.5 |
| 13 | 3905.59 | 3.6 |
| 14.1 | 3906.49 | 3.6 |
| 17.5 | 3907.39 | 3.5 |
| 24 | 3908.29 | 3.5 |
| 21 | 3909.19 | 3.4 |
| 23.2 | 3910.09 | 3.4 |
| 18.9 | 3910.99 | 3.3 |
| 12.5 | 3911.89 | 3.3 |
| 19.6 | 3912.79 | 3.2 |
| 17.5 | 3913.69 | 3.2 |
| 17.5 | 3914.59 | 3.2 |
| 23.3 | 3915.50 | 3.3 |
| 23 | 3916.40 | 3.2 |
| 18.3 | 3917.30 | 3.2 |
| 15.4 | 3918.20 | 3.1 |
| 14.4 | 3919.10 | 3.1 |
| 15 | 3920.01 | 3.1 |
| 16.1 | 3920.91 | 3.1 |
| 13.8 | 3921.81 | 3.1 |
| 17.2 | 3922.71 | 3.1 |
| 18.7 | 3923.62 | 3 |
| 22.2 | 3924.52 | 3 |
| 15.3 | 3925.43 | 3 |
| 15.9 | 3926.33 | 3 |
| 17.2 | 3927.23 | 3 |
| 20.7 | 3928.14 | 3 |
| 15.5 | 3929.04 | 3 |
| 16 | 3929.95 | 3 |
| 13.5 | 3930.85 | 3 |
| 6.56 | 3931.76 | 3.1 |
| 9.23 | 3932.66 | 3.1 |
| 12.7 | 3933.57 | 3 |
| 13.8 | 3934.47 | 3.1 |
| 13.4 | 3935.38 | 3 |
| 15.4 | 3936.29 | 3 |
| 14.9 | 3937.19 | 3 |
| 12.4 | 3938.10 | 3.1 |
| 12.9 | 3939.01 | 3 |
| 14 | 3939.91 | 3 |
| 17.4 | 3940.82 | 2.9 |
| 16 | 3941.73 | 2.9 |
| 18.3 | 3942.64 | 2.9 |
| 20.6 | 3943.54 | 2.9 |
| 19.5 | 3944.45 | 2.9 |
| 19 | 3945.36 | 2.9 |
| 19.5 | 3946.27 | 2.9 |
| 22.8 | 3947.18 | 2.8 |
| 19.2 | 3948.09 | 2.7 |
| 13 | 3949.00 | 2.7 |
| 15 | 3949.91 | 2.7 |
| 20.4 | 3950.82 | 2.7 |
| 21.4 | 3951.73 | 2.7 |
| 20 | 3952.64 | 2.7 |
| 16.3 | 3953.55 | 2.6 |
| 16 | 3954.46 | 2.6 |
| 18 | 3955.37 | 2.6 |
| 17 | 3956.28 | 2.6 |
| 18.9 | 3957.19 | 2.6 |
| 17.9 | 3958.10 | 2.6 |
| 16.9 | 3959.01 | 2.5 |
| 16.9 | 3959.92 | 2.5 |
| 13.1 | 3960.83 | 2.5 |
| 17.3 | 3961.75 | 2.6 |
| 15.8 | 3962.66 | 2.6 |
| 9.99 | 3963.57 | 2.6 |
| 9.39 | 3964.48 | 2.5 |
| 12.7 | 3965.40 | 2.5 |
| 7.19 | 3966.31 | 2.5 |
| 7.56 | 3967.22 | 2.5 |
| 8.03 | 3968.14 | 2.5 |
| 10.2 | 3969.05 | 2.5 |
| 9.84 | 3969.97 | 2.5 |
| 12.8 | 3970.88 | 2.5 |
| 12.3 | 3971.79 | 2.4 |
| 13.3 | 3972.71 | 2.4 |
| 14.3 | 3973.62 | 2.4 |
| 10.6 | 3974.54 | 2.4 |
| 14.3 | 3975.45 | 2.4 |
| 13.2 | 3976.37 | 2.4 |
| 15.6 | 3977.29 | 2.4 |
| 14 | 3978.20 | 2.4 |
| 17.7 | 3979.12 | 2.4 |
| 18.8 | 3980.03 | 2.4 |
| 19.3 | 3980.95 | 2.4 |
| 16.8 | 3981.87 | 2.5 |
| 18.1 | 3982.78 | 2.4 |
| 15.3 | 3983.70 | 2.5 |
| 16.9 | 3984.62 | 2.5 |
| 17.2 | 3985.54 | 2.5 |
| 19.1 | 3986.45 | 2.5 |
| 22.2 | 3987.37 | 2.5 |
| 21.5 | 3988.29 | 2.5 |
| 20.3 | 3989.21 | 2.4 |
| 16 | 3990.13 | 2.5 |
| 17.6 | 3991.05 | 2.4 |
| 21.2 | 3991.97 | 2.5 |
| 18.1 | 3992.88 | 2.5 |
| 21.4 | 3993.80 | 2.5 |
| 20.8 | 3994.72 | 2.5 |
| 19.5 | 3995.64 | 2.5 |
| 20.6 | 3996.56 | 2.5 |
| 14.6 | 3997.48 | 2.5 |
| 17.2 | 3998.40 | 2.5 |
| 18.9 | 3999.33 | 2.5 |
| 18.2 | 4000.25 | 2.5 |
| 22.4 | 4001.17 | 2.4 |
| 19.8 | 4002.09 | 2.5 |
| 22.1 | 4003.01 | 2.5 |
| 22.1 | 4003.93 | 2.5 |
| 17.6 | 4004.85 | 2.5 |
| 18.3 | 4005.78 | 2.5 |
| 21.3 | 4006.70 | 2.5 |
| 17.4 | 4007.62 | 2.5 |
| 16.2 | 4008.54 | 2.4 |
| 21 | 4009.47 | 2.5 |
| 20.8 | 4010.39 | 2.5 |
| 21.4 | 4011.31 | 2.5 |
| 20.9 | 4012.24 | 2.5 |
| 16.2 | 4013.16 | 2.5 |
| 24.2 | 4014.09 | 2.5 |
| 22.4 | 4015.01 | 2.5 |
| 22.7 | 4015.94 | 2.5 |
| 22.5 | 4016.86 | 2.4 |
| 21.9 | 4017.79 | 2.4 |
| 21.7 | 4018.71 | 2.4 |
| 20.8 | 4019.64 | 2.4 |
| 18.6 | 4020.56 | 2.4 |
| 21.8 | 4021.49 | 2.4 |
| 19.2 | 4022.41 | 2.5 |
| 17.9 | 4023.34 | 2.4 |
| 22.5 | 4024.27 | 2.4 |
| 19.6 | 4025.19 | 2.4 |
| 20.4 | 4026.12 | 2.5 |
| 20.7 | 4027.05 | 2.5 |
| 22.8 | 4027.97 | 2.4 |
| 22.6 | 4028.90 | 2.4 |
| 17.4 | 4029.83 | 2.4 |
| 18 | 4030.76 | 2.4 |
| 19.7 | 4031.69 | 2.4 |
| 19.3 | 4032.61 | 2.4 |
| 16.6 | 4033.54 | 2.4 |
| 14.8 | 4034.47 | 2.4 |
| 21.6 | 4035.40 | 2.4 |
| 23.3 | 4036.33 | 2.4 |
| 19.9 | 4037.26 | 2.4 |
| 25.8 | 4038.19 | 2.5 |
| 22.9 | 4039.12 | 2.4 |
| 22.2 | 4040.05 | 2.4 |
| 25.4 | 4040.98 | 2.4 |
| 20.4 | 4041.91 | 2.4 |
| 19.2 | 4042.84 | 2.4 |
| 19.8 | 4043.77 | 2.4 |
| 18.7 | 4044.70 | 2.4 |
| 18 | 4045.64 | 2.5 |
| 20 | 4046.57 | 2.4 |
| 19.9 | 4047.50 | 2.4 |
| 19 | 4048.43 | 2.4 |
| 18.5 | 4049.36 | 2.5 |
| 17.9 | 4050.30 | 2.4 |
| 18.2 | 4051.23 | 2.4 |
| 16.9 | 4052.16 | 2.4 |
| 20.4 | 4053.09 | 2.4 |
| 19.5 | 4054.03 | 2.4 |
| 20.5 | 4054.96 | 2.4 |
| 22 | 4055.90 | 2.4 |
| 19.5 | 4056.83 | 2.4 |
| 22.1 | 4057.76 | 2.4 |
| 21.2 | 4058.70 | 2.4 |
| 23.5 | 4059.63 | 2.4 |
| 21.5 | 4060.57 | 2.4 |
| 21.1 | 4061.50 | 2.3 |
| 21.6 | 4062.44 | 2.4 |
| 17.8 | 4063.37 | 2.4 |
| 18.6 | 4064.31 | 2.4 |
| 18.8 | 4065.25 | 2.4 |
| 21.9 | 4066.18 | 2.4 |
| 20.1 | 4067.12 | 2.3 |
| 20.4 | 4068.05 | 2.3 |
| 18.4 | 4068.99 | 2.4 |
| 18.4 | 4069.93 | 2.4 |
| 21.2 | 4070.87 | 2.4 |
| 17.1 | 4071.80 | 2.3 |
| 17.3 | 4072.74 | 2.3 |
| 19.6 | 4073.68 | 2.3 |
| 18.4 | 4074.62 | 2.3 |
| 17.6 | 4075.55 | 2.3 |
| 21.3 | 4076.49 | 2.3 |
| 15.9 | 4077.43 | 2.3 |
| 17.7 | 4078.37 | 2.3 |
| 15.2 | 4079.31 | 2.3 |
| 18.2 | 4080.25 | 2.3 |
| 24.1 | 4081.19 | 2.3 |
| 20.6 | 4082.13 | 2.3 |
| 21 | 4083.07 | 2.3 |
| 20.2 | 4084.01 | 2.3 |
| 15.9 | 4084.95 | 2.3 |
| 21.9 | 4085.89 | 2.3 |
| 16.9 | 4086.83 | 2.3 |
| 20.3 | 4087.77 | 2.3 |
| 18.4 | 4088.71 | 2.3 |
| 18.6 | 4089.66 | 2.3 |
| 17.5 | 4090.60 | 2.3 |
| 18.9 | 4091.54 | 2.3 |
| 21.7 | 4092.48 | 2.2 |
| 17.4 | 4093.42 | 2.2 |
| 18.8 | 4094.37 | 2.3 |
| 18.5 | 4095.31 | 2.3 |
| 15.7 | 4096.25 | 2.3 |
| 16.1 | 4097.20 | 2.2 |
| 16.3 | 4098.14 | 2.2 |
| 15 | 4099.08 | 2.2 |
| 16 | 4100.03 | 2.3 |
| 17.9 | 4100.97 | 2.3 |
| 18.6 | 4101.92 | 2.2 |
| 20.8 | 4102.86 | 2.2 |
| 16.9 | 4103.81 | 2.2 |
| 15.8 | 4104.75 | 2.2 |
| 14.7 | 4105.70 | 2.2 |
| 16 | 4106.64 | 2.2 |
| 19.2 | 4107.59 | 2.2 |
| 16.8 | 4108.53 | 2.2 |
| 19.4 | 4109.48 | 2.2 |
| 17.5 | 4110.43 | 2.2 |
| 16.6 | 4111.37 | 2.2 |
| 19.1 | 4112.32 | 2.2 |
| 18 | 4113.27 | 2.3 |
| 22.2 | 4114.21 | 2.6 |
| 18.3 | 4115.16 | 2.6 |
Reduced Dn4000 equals 1.3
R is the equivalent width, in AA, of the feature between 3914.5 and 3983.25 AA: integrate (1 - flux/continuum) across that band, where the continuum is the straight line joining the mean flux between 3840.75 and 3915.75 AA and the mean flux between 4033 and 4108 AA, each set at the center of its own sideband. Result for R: 6.7 AA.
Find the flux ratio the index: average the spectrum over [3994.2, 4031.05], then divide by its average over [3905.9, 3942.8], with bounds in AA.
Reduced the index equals 1.23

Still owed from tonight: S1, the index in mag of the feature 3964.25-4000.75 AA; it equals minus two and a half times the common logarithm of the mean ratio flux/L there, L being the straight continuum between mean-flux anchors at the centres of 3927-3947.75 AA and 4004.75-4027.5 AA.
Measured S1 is 0.166 mag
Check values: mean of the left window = 15.7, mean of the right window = 20.4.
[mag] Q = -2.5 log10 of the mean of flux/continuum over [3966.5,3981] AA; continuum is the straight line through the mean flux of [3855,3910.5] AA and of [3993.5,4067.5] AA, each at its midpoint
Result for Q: 0.394 mag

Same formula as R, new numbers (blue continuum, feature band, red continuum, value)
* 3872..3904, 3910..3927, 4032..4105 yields -2.7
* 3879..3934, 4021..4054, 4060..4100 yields -3.6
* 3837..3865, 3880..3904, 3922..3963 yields 2.7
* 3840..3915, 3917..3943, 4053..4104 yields 2.6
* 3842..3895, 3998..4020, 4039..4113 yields -2.9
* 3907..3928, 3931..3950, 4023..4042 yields 3.3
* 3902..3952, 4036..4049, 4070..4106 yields -2.3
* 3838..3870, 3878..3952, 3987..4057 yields 9.1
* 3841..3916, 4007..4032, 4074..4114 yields -4.2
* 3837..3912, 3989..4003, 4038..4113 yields -1.1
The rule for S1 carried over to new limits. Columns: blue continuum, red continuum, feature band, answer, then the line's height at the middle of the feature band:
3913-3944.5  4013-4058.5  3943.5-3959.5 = -0.08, 17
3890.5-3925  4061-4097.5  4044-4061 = -0.07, 18.7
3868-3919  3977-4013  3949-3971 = 0.22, 17.9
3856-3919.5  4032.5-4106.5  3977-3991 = 0.00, 17.9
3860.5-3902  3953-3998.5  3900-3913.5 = -0.12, 15.7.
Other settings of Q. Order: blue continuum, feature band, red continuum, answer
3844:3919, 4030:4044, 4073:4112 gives -0.163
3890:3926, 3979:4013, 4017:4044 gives 0.025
